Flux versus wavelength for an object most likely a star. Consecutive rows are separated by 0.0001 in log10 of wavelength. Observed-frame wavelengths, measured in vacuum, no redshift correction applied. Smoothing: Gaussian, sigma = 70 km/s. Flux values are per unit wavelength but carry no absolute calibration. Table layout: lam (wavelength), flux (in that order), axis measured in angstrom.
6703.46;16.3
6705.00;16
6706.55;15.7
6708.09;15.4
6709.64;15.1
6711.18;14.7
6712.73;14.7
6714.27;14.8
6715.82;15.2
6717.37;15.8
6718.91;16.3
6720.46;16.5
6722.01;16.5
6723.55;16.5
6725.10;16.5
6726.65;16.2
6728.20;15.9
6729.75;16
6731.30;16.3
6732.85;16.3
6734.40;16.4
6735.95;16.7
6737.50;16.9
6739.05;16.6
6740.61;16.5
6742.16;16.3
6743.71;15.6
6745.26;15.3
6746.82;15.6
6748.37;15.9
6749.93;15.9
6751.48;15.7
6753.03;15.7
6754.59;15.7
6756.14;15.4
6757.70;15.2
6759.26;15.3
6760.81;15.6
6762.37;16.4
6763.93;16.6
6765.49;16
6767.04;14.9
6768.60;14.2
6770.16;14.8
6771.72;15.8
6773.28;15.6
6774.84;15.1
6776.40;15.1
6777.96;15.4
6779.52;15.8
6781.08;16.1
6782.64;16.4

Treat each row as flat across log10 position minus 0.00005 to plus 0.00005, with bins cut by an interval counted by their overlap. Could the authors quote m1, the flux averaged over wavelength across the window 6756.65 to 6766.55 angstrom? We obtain 15.8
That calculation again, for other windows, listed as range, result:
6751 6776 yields 15.5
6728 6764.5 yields 16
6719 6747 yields 16.3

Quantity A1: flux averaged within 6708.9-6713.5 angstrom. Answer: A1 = 14.8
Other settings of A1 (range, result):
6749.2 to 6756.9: 15.7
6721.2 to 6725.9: 16.5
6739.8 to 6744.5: 16.1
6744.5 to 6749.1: 15.6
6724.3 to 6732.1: 16.2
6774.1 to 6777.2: 15.1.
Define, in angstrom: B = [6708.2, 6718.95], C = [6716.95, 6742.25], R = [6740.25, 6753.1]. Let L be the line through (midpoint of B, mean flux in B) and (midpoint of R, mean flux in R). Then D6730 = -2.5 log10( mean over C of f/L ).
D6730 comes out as -0.06 mag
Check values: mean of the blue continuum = 15.2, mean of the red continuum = 15.8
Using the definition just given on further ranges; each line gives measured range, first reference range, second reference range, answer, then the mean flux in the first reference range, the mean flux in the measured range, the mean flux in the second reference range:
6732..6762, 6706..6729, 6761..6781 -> -0.02 mag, 15.7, 15.9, 15.5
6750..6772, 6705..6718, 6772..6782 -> 0.00 mag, 15.2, 15.5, 15.5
